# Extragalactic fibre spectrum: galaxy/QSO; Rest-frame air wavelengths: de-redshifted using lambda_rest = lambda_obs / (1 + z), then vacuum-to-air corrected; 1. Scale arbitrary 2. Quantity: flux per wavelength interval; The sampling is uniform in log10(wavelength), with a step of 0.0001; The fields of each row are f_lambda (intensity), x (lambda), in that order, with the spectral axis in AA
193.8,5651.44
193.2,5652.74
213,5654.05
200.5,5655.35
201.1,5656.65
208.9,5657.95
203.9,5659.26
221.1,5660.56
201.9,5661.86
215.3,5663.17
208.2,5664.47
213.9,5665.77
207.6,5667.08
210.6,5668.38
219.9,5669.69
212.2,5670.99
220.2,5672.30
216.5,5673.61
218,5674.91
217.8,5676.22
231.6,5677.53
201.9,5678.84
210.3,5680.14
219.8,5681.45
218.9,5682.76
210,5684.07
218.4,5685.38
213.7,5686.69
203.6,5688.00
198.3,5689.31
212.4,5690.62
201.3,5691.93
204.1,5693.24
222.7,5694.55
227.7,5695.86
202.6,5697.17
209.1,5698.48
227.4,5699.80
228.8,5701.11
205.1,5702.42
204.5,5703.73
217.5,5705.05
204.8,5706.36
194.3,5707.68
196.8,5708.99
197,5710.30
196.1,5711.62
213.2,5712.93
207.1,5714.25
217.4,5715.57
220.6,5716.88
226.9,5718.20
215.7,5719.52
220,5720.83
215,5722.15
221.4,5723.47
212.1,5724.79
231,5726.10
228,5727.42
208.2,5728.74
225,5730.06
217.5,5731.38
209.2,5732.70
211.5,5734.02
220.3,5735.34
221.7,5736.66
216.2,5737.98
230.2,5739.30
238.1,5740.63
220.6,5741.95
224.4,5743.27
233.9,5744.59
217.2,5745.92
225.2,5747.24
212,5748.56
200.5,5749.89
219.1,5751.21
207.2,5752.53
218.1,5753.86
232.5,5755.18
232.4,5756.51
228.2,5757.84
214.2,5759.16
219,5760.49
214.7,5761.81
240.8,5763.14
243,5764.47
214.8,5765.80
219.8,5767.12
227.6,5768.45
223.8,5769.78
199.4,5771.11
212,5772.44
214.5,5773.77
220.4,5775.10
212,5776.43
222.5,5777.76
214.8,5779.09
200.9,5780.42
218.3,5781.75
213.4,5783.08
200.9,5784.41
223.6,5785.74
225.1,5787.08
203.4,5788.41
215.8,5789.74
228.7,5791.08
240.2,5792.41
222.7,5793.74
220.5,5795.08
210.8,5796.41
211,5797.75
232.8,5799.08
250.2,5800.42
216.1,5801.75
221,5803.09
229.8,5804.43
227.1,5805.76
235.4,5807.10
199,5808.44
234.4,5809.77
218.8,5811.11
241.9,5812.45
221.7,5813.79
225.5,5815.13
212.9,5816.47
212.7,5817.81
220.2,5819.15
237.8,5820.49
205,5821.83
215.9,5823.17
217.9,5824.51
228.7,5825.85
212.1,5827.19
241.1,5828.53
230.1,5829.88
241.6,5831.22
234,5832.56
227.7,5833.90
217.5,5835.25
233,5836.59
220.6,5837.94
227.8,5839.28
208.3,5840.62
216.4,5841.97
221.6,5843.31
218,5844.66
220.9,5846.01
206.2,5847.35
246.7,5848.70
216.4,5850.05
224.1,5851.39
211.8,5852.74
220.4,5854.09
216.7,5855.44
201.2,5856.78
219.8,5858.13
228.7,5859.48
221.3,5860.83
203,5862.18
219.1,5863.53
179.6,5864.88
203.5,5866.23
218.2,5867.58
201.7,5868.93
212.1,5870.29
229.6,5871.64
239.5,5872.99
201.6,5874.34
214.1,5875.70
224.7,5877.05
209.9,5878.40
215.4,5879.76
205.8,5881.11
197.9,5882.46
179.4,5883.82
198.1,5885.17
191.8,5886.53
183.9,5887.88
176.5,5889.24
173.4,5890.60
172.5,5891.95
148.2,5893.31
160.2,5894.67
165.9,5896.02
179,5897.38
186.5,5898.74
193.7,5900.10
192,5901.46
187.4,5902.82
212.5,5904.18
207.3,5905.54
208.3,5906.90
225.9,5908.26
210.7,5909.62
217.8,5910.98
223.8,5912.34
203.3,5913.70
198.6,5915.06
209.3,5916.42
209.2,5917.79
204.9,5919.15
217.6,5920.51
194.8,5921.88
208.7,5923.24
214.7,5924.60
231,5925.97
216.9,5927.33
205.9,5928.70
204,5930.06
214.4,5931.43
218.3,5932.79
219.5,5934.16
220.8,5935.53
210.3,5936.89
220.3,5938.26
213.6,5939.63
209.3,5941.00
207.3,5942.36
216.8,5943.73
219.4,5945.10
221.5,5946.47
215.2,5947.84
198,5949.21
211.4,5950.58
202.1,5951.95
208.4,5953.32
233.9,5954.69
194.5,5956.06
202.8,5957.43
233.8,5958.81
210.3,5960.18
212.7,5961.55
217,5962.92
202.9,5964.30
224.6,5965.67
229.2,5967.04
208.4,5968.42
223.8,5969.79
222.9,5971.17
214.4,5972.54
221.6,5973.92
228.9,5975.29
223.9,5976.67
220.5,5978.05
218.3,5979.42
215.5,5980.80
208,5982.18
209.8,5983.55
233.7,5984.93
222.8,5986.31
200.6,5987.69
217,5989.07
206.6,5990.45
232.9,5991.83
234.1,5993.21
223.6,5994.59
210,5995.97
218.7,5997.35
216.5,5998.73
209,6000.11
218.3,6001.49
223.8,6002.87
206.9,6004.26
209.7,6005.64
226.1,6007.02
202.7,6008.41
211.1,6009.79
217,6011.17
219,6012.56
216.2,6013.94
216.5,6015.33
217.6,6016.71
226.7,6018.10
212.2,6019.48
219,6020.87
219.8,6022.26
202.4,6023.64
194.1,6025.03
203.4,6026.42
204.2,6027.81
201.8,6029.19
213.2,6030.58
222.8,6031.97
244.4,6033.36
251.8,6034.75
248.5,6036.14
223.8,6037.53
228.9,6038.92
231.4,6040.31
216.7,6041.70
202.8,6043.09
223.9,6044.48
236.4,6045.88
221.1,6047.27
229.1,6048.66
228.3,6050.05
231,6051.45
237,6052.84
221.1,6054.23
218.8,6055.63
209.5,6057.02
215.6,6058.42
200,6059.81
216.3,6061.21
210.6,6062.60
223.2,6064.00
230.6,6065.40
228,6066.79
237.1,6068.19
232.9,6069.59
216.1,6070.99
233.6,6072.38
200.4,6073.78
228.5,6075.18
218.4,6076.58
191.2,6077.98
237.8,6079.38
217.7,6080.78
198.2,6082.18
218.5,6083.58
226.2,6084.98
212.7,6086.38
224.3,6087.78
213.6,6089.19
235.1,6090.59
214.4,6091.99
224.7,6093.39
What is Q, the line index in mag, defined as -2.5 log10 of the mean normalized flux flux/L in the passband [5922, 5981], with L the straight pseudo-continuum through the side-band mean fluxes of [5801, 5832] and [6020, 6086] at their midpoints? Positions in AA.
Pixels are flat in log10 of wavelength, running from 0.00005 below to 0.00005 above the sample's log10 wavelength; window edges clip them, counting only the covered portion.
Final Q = 0.03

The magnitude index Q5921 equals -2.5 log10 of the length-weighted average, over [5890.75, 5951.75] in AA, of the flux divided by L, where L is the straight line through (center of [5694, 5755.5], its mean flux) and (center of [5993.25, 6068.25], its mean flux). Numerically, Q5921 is 0.07 mag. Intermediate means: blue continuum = 216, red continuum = 219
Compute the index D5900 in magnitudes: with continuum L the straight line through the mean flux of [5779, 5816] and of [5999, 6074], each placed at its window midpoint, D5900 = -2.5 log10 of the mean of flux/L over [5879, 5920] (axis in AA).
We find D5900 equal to 0.136 mag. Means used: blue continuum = 222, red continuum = 220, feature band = 195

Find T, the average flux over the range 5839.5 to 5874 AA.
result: 216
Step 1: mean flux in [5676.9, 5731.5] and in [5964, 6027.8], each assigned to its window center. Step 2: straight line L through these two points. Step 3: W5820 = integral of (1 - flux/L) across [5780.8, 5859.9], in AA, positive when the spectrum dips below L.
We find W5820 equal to -2.7 AA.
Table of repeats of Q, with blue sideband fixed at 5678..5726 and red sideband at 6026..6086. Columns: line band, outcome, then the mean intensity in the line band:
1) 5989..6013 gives 0.02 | 217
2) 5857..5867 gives 0.03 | 210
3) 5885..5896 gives 0.24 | 174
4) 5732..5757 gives -0.04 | 220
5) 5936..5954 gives 0.03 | 212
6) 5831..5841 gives -0.05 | 226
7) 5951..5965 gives 0.04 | 212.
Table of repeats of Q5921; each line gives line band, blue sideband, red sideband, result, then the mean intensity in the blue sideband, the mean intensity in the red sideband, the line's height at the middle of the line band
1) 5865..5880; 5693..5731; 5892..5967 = -0.03 mag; 214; 207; 209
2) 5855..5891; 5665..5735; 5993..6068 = 0.05 mag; 214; 219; 217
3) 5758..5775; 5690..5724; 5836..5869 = -0.03 mag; 212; 216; 214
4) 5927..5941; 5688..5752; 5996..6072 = 0.02 mag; 215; 220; 218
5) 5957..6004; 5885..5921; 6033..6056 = -0.02 mag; 195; 229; 213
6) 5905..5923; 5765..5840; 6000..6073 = 0.05 mag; 222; 220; 221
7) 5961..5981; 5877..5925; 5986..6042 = -0.05 mag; 197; 218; 210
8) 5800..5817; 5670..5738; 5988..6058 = -0.05 mag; 214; 219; 216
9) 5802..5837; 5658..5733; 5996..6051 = -0.05 mag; 213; 219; 215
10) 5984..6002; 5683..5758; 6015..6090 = 0.00 mag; 216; 220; 219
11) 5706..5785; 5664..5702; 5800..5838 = 0.01 mag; 214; 225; 219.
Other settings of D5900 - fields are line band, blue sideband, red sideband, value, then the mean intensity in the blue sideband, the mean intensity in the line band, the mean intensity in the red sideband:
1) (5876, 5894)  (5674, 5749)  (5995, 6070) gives 0.14 mag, 215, 191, 220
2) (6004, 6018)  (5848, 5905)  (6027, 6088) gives 0.01 mag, 202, 215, 222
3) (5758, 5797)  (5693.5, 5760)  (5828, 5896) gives -0.02 mag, 217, 219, 210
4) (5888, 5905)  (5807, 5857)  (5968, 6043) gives 0.23 mag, 222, 179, 218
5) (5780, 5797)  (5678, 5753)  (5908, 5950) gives -0.02 mag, 215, 218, 213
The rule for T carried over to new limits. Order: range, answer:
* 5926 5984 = 215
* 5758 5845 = 222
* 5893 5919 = 198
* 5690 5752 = 216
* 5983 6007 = 218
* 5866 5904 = 195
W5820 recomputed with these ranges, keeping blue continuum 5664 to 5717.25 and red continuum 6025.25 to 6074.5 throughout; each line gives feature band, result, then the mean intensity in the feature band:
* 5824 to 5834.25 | -0.6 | 229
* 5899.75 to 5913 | 0.6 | 208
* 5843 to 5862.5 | -0.2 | 219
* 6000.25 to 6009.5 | 0.3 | 214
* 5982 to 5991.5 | 0.2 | 215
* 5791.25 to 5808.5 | -0.8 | 225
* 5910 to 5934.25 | 0.8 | 212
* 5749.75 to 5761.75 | -0.3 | 220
